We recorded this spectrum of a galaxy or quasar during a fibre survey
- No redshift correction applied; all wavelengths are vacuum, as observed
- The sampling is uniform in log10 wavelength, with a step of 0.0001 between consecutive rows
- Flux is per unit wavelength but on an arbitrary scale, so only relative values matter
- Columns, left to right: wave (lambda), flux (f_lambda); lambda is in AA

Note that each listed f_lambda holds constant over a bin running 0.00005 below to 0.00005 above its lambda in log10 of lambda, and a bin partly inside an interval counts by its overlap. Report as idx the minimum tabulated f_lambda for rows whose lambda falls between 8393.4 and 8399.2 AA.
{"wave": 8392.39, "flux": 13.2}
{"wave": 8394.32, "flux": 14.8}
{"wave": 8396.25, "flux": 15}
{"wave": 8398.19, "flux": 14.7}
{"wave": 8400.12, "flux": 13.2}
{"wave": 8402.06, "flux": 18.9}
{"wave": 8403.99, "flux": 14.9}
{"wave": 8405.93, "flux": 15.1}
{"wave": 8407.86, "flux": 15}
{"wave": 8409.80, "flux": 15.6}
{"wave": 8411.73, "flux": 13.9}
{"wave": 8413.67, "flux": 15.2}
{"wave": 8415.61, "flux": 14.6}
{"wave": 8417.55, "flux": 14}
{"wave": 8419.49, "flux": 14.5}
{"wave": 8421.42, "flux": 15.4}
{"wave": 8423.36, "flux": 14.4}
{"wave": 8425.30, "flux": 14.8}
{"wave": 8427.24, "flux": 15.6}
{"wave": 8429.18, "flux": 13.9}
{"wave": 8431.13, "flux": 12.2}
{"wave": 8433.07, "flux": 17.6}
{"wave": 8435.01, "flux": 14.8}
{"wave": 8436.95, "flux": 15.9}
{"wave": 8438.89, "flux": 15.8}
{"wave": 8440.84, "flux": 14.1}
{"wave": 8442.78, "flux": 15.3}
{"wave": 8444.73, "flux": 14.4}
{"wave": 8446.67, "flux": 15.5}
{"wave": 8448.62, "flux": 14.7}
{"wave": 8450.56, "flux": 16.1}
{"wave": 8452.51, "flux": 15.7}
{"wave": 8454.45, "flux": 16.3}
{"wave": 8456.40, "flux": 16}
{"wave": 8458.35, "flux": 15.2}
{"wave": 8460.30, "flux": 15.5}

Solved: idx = 14.7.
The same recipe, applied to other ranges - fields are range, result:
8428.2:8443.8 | 12.2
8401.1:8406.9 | 14.9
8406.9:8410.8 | 15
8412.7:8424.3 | 14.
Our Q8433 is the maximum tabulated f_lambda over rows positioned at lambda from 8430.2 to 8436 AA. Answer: 17.6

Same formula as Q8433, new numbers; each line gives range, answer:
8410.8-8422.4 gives 15.4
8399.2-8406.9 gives 18.9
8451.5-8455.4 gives 16.3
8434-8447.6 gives 15.9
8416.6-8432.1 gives 15.6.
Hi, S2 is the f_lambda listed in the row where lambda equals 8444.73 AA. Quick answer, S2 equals 14.4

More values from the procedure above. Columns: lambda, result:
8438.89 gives 15.8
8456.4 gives 16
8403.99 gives 14.9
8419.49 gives 14.5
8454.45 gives 16.3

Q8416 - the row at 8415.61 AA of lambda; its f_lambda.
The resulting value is 14.6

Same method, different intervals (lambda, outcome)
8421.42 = 15.4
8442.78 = 15.3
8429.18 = 13.9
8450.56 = 16.1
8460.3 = 15.5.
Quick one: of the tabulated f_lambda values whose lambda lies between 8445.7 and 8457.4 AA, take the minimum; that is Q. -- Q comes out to 14.7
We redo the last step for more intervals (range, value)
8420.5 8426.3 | 14.4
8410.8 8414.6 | 13.9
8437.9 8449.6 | 14.1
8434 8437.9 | 14.8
